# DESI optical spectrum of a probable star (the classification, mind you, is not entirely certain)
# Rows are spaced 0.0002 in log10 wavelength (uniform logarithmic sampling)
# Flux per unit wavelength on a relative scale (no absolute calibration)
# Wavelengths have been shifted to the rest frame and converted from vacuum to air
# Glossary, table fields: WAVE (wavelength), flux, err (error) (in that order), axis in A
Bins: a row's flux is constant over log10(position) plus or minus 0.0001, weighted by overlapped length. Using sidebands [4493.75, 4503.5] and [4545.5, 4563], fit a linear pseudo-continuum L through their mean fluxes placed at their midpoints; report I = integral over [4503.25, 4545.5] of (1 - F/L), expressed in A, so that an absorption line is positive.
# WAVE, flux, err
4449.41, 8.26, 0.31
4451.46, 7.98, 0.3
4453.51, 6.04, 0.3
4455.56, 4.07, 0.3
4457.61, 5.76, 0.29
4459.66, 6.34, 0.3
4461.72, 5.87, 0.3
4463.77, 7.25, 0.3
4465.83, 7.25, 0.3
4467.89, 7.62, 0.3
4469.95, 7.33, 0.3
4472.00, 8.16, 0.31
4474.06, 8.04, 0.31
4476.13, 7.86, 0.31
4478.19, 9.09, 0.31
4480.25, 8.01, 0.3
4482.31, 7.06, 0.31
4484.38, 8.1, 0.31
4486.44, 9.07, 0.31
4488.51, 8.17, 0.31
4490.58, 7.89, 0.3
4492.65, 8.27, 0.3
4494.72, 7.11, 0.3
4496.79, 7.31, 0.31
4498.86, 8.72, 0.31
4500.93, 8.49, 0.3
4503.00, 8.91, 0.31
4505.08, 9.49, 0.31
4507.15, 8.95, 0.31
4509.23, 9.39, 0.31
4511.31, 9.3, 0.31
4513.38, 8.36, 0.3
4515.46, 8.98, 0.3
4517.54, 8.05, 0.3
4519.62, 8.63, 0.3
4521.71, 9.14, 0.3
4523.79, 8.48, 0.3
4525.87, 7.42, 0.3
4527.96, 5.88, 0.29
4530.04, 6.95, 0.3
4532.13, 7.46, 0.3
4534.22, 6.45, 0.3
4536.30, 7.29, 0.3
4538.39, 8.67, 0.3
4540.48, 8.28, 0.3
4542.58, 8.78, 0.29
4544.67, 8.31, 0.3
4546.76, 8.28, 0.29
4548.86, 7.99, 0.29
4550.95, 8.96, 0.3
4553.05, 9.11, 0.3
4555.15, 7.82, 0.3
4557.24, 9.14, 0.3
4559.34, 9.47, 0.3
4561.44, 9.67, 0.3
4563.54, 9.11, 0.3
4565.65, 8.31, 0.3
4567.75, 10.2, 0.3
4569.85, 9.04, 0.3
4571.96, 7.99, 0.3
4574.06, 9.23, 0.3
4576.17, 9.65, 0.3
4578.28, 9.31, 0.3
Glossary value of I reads 0.9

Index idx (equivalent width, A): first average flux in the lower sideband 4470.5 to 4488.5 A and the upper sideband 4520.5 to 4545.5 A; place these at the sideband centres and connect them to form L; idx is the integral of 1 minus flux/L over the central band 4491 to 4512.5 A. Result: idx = -1.6 A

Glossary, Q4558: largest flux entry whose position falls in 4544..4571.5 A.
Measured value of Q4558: 10.2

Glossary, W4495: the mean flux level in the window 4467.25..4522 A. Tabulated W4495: 8.35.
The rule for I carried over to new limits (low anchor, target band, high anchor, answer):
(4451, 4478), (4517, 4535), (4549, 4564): 1.5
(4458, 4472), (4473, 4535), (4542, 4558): -4.0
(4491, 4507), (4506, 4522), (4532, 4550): -1.2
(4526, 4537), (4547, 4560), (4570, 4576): -1.3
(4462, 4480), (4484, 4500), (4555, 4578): -0.1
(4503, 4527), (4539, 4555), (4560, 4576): 0.8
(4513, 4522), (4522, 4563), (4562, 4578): 3.2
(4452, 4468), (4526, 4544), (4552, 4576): 1.7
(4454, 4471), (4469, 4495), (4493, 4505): -2.3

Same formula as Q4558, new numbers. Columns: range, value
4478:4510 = 9.49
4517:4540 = 9.14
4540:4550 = 8.78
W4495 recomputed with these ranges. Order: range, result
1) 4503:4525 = 8.87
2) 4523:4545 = 7.6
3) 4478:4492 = 8.15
